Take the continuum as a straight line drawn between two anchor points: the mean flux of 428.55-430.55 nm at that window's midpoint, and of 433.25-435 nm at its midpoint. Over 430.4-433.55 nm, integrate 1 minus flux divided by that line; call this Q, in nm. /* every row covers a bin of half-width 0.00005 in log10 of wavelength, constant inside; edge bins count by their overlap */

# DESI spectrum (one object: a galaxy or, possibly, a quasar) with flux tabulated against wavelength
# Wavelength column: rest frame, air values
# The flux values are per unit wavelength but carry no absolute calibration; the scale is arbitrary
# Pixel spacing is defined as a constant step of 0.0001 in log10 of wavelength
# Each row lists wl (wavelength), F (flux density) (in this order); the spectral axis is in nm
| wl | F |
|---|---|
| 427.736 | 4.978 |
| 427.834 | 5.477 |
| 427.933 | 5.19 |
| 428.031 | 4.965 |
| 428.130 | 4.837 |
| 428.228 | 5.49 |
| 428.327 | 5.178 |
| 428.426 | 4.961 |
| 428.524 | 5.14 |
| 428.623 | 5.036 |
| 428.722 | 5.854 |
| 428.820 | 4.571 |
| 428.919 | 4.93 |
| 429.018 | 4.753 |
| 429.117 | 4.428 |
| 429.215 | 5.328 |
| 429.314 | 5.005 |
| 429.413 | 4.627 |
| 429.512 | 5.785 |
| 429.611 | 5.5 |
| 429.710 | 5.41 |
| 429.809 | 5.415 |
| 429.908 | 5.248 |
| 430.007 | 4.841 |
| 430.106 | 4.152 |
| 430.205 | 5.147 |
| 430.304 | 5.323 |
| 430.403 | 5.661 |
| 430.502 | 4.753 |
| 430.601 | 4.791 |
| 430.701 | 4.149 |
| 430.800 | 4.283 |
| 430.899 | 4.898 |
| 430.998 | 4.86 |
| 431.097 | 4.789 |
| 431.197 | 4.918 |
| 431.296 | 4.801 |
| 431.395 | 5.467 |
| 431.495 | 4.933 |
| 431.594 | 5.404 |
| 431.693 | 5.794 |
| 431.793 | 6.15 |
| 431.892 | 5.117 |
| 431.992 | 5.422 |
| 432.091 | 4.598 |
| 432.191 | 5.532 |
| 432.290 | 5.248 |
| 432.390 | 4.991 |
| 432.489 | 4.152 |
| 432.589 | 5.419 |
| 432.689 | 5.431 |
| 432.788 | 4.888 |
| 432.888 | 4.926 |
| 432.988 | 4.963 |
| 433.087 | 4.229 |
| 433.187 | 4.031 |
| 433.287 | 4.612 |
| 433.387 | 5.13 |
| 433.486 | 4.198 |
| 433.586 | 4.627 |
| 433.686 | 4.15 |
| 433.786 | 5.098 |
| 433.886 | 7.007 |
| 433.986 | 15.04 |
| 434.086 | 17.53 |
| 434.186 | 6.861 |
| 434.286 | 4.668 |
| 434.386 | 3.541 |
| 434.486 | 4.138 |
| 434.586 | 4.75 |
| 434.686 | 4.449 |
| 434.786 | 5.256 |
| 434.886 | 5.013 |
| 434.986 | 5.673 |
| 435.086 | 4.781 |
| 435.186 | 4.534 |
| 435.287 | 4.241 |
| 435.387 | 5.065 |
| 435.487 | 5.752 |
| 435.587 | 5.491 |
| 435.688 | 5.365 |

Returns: 0.41 nm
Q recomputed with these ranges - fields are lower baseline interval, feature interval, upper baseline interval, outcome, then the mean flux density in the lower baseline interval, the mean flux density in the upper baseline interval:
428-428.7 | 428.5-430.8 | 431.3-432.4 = 0.076 nm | 5.12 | 5.32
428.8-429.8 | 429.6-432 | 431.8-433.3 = -0.033 nm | 5.06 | 4.95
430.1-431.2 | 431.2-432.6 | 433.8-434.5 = 0.203 nm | 4.83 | 8.44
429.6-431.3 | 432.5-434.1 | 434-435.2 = -0.040 nm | 4.93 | 6.25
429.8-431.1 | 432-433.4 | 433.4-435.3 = 0.174 nm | 4.87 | 6.1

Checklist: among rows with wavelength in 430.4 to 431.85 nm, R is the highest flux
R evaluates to 6.15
